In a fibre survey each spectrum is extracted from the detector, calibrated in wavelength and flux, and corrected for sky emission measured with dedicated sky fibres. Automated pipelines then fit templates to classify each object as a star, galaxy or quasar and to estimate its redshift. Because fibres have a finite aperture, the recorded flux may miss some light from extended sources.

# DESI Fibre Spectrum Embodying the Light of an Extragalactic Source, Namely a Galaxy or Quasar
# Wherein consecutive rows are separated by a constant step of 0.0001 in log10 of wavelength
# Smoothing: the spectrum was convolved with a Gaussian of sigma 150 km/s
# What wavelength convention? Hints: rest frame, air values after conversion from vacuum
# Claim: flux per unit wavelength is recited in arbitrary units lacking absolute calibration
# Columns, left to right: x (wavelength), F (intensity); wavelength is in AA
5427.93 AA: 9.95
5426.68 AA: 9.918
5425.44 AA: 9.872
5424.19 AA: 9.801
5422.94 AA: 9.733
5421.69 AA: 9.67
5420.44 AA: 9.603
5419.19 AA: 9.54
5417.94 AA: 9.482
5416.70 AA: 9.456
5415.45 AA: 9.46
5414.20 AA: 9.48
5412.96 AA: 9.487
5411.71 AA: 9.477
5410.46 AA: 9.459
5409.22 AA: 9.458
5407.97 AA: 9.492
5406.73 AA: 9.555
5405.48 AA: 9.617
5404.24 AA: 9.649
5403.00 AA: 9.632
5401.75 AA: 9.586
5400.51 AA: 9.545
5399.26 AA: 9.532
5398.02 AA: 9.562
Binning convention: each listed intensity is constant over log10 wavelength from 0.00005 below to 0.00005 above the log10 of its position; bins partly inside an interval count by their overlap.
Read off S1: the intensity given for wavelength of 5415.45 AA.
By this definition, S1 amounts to 9.46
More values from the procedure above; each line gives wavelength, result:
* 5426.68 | 9.918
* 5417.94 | 9.482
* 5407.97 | 9.492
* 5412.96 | 9.487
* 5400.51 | 9.545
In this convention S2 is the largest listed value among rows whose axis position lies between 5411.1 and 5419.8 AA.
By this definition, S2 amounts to 9.54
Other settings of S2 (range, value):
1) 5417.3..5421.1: 9.603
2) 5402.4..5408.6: 9.649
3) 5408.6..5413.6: 9.487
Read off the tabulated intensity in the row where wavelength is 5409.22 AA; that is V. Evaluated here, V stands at 9.458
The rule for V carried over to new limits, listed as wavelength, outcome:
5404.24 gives 9.649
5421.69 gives 9.67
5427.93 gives 9.95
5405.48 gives 9.617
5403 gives 9.632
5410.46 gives 9.459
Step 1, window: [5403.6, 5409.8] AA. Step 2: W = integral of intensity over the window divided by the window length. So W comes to 9.56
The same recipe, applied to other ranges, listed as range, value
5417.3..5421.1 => 9.55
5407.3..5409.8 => 9.48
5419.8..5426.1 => 9.74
